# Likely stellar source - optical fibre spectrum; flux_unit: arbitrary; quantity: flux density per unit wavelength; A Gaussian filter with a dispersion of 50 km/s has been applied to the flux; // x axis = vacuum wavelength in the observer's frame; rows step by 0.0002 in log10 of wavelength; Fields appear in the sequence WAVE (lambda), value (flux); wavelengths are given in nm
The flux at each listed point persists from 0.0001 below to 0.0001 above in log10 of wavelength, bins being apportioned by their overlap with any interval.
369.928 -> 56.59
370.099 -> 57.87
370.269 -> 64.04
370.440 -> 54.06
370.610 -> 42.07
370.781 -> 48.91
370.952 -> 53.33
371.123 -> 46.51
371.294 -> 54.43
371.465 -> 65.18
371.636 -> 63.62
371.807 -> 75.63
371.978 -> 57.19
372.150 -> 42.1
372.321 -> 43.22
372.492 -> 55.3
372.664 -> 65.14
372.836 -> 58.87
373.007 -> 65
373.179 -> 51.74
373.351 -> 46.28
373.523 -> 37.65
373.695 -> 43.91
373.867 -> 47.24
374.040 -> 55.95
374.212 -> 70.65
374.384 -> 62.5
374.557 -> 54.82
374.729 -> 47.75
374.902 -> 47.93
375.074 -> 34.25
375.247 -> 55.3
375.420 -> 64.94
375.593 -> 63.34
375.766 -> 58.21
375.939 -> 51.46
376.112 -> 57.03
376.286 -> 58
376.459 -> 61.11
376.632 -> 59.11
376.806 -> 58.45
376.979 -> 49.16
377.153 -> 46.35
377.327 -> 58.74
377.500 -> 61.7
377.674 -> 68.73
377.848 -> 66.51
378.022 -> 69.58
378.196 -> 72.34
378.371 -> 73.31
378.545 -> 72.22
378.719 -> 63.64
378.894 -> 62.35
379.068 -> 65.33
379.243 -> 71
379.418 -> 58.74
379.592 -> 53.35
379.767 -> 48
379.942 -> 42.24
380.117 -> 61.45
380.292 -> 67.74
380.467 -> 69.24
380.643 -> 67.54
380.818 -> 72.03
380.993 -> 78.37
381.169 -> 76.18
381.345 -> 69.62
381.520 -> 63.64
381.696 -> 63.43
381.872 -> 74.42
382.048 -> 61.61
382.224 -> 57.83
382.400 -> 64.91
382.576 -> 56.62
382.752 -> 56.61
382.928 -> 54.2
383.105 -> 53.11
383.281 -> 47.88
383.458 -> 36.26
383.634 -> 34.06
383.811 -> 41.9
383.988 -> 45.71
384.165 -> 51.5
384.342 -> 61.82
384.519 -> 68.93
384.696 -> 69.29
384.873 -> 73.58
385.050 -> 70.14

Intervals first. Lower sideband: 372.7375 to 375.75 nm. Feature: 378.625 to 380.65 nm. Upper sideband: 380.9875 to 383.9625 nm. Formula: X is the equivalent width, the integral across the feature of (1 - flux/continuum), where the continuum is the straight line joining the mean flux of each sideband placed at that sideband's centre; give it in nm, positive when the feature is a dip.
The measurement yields -0.16 nm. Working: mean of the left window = 53.6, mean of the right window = 57.4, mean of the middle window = 60.7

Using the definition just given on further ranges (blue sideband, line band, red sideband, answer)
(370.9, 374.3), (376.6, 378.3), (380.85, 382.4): 0.02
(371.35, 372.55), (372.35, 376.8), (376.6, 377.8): 0.21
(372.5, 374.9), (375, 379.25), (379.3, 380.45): -0.40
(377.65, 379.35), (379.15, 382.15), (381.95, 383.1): -0.09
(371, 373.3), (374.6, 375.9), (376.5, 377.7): 0.09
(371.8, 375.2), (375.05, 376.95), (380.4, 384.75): -0.08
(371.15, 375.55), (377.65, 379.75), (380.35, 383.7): -0.26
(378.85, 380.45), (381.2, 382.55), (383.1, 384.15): -0.40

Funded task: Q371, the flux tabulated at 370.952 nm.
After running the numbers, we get 53.33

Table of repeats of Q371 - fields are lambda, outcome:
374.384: 62.5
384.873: 73.58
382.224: 57.83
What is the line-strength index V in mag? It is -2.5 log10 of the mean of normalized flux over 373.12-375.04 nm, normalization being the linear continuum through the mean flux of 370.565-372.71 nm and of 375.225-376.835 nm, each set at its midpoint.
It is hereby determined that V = 0.12 mag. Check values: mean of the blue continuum 54.9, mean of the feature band 51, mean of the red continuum 58.8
